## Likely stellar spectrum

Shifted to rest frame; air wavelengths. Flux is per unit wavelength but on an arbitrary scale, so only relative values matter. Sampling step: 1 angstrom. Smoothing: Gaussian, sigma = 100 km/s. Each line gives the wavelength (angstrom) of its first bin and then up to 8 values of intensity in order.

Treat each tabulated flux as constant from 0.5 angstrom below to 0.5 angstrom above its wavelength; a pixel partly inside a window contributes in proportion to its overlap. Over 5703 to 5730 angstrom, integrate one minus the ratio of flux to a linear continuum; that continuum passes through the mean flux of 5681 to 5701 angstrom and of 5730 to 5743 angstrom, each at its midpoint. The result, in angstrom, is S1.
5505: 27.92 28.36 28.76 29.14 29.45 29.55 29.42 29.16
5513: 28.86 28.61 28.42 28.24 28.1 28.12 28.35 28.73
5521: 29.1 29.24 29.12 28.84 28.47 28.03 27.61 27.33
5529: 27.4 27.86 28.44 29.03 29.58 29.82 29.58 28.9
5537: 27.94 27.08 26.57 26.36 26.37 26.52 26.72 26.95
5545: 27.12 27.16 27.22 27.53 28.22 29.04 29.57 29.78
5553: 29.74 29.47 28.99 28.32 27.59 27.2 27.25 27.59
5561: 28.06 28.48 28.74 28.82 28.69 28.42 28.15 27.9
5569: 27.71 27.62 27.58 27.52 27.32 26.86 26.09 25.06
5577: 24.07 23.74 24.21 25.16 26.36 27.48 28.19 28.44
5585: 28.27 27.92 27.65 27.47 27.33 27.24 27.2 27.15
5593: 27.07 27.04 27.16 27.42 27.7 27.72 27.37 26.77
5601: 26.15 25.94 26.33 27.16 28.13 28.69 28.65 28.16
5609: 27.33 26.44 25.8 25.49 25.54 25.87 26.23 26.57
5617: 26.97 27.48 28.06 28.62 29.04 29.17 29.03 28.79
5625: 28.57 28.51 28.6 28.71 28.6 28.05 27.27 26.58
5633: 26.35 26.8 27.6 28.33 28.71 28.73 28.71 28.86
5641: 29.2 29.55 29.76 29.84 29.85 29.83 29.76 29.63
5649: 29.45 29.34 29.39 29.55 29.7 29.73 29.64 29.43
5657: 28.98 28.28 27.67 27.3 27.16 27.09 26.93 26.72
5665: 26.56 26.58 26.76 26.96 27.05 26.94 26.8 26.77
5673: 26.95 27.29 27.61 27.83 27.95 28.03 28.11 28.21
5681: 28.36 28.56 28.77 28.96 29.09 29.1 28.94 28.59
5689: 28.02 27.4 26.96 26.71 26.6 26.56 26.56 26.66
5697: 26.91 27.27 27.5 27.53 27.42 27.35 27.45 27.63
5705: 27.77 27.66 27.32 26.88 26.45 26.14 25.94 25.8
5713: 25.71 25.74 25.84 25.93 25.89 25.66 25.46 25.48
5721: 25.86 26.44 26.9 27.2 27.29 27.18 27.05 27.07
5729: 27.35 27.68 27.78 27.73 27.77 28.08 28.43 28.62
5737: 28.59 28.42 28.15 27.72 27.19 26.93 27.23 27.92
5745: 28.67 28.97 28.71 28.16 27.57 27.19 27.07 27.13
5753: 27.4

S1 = 1.2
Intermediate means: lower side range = 27.7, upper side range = 27.9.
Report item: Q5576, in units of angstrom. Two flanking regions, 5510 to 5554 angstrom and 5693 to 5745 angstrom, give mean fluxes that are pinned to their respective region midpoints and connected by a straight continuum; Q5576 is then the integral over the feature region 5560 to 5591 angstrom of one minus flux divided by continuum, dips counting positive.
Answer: 0.8 angstrom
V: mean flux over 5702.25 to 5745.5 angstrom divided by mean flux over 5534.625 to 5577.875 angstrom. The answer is 0.98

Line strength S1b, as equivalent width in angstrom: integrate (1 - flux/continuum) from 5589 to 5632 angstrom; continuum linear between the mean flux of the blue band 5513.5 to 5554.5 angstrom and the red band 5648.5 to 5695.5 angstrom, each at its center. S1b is 0.9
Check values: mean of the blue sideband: 28.2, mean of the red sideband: 27.9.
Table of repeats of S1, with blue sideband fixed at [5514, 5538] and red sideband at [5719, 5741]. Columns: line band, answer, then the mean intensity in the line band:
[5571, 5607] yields 1.58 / 26.9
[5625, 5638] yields 0.02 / 27.9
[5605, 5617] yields 0.51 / 26.9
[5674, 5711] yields 0.01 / 27.6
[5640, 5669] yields -0.78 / 28.6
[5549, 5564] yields -0.11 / 28.6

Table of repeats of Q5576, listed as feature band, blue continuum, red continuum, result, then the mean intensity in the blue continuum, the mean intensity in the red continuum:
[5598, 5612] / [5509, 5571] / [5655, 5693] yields 0.44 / 28.2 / 27.7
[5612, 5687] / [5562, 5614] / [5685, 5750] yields -2.66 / 27.1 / 27.3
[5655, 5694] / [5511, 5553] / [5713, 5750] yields -0.22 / 28.2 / 27.3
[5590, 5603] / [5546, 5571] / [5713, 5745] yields 0.46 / 28.3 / 27.1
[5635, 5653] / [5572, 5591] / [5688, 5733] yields -1.71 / 26.6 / 26.8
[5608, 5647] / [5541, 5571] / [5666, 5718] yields -0.53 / 28.1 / 27.3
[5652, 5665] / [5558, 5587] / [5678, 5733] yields -0.49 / 27.2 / 27.2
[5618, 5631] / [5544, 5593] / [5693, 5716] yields -0.63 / 27.5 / 26.8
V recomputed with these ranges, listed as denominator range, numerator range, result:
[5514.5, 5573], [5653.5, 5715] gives 0.98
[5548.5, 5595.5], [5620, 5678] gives 1.03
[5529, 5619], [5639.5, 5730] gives 1.01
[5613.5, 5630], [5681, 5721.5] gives 0.96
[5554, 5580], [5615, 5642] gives 1.03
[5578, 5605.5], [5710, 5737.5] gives 0.99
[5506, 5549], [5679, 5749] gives 0.97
